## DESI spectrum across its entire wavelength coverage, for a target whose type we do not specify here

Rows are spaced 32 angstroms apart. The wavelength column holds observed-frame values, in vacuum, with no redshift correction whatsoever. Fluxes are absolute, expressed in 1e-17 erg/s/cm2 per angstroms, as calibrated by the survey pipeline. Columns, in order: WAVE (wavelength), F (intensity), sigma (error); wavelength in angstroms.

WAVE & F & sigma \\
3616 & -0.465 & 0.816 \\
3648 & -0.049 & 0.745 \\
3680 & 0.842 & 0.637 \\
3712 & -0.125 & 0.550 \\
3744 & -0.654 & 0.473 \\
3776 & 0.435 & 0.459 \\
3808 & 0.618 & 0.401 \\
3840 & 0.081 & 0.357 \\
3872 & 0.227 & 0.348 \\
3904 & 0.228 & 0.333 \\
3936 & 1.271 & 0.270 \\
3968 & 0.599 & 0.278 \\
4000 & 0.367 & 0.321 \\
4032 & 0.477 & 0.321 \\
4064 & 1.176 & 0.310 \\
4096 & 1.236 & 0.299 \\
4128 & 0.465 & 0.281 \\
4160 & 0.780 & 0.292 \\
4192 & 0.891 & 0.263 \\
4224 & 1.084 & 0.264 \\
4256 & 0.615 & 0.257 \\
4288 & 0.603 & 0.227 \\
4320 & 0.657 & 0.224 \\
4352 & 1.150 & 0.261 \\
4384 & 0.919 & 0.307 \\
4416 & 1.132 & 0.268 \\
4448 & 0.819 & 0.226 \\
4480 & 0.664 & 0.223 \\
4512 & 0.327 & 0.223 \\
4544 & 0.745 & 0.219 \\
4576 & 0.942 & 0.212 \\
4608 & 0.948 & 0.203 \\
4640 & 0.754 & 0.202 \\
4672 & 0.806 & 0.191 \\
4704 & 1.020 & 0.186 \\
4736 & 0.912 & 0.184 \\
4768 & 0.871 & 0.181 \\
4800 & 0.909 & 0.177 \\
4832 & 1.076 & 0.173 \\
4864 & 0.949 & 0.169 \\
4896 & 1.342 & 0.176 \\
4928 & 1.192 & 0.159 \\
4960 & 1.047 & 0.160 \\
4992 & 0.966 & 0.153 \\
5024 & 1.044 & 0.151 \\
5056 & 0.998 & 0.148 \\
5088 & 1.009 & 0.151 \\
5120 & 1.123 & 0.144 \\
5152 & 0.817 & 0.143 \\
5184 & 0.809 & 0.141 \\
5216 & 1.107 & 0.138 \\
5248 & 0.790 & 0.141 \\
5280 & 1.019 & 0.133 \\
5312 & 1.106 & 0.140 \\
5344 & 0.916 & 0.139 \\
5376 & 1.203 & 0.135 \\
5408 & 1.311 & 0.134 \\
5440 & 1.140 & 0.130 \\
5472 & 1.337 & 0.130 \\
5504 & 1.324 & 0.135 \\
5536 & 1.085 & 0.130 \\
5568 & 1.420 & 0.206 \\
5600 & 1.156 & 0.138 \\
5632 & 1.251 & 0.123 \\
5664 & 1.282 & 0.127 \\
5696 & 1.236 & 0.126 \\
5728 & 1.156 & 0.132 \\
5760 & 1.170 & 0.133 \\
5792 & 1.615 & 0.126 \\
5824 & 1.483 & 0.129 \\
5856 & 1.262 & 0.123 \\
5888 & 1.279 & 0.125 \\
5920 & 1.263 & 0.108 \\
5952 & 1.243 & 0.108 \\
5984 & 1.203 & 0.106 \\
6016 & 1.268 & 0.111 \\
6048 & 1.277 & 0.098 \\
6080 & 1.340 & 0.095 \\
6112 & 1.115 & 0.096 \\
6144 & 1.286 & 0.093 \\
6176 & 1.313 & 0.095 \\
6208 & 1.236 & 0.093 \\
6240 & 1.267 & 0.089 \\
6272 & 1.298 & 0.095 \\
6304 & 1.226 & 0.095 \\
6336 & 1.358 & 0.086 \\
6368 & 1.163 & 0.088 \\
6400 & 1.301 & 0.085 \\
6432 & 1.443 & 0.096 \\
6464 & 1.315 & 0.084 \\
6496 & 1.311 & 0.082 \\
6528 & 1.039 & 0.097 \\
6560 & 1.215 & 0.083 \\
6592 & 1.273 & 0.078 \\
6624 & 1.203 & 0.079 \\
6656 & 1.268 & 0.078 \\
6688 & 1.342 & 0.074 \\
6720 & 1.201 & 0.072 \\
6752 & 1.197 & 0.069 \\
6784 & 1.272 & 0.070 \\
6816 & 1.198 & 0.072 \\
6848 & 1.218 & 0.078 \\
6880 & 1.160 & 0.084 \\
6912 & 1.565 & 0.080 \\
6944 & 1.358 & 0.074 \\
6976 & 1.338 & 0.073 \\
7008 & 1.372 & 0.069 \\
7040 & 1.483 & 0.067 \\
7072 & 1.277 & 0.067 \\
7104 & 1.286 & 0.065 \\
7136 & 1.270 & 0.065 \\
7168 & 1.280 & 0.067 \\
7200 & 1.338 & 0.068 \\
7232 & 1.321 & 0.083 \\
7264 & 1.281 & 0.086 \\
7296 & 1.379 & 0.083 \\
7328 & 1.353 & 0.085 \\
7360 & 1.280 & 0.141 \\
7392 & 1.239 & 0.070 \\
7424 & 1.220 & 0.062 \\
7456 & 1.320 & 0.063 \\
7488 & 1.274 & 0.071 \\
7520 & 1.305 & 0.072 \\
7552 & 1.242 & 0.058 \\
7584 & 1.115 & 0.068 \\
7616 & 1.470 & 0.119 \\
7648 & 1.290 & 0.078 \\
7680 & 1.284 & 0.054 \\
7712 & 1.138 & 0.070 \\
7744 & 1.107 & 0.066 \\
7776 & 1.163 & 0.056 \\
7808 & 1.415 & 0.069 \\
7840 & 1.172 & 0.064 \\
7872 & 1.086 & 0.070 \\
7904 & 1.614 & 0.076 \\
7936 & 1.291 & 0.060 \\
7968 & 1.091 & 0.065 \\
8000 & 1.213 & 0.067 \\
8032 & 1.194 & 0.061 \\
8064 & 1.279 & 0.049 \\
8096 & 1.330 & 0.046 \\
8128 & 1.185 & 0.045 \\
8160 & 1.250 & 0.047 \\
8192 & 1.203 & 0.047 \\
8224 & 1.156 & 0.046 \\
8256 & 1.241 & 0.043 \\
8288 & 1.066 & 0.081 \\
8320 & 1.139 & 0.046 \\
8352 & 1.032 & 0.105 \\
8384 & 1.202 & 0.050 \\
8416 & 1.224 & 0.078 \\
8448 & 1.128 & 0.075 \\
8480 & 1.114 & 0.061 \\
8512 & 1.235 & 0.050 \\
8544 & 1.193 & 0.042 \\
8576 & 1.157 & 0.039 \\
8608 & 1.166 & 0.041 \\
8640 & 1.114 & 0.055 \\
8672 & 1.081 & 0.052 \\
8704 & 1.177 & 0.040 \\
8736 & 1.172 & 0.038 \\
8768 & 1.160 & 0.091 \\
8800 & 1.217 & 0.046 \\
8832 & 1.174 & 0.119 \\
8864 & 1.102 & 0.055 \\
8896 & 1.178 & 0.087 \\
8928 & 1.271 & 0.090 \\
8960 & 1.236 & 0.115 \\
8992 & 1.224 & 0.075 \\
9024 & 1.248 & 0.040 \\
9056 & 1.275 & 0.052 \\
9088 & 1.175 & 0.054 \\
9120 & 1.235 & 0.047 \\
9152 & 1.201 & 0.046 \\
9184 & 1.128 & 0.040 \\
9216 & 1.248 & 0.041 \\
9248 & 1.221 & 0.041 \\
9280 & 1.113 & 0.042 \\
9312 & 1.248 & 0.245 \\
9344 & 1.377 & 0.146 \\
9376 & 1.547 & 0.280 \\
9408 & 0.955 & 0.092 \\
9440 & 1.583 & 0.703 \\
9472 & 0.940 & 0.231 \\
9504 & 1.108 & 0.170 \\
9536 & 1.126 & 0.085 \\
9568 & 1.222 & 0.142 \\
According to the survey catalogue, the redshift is 0.206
